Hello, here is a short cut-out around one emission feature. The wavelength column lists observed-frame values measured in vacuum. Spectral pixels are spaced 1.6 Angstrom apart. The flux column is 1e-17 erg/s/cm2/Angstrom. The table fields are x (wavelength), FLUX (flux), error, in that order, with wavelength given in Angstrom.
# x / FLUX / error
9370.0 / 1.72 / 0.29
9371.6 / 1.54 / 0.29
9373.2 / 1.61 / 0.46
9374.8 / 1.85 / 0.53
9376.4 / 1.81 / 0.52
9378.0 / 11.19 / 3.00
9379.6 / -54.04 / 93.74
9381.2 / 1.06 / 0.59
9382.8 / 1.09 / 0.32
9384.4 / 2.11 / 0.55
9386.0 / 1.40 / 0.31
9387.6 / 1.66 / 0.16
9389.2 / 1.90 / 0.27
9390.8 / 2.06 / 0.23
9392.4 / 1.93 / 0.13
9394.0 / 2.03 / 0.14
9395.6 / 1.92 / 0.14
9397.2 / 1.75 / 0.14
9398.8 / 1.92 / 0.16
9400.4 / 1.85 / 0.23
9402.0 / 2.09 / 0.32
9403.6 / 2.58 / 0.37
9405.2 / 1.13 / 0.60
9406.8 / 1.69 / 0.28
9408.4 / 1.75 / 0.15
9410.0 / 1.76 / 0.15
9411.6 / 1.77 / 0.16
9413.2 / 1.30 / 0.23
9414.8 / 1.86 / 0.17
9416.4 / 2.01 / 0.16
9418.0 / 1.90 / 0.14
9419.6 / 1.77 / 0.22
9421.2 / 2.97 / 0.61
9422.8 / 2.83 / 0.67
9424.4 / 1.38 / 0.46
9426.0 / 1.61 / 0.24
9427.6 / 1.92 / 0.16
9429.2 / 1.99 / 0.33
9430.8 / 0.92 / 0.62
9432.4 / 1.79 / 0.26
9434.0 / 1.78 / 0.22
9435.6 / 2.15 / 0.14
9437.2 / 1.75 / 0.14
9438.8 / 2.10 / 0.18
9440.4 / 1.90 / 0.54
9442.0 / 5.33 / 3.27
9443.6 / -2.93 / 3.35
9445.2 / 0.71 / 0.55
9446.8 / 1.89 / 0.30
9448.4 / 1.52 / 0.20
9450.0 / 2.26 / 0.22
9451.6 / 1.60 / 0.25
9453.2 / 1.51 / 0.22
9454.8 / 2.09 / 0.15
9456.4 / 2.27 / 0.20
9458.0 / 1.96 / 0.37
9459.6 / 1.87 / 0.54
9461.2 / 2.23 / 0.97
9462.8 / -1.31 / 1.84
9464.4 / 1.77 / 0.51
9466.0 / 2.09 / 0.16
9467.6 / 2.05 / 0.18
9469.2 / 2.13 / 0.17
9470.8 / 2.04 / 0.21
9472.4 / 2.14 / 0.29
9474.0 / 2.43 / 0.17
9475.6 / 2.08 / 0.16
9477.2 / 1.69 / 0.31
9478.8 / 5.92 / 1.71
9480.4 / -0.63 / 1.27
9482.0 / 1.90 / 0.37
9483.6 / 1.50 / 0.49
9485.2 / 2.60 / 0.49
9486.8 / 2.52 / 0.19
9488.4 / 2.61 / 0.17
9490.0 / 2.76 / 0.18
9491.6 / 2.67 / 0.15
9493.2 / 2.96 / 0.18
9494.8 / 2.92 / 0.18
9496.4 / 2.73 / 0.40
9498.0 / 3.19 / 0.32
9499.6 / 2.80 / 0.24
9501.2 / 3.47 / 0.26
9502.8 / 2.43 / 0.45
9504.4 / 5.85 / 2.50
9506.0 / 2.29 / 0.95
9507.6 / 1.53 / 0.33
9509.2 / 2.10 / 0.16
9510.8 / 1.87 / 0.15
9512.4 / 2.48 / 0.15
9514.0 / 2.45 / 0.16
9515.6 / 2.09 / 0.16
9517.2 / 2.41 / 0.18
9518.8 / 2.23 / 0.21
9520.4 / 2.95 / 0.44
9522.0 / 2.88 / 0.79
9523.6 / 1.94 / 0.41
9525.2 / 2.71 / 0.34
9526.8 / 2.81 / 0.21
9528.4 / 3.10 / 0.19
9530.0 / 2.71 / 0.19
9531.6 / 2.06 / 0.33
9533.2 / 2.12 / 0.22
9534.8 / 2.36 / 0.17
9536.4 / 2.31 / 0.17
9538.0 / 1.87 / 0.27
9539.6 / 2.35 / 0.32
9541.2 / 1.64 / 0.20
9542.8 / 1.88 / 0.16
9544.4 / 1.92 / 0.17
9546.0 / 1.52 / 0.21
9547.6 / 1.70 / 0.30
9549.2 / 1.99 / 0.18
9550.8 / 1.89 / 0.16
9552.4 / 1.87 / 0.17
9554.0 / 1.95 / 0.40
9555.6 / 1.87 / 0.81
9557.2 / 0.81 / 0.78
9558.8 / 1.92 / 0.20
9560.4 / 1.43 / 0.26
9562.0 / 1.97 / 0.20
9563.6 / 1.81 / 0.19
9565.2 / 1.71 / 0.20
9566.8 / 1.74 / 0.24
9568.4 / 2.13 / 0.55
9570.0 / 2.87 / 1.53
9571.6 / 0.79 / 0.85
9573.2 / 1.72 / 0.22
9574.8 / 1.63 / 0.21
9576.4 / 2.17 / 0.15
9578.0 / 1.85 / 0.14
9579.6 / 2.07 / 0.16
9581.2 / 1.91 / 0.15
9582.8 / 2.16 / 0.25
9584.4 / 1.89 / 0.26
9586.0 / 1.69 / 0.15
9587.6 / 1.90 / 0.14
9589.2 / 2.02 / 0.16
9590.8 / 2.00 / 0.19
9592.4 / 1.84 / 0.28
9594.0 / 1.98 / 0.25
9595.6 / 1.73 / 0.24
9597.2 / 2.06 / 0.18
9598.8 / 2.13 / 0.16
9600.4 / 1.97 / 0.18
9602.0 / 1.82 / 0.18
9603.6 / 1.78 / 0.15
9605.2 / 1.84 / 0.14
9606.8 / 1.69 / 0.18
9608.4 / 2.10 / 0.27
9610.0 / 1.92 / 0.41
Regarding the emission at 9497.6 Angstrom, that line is H-alpha 6563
